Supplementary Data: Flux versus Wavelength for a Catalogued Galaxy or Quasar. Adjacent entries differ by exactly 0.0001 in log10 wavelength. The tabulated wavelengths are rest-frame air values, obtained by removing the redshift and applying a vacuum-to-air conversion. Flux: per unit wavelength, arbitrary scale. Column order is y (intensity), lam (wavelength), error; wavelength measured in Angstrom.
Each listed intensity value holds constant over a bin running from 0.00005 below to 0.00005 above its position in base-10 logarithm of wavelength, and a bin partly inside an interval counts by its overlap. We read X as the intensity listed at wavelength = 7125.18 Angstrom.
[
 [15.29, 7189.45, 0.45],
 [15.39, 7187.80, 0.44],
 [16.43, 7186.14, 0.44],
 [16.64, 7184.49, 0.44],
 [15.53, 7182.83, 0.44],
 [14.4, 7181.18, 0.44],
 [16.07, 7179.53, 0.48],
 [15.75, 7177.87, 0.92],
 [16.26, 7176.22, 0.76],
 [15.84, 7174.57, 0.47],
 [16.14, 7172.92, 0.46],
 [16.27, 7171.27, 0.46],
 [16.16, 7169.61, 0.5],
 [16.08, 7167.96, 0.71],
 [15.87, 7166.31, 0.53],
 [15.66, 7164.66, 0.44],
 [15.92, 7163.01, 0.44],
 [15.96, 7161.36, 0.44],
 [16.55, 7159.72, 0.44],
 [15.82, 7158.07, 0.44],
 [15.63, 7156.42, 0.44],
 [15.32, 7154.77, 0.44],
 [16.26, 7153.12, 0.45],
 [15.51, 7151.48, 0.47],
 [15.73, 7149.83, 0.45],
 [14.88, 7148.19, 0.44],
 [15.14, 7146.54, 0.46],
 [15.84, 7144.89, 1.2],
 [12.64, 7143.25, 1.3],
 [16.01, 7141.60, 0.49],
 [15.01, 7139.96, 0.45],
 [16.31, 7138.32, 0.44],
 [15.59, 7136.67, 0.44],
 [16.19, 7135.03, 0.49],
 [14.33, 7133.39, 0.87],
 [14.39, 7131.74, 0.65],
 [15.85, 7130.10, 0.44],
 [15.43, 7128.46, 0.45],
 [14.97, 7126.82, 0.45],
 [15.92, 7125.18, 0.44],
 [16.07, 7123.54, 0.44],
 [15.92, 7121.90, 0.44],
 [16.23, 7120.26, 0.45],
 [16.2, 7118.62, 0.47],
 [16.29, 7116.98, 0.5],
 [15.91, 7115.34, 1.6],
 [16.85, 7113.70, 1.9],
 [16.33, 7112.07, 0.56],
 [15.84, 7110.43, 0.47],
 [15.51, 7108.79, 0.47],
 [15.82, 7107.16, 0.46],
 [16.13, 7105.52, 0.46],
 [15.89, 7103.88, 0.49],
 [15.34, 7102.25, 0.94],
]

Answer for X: 15.92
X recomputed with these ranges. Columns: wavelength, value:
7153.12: 16.26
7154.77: 15.32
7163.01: 15.92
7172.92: 16.14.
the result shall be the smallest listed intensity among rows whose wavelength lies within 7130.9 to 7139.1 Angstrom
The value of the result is 14.33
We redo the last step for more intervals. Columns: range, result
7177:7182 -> 14.4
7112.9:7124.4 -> 15.91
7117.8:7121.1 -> 16.2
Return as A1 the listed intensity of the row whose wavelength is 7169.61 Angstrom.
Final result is 16.16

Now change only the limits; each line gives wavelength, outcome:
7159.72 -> 16.55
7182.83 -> 15.53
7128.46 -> 15.43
